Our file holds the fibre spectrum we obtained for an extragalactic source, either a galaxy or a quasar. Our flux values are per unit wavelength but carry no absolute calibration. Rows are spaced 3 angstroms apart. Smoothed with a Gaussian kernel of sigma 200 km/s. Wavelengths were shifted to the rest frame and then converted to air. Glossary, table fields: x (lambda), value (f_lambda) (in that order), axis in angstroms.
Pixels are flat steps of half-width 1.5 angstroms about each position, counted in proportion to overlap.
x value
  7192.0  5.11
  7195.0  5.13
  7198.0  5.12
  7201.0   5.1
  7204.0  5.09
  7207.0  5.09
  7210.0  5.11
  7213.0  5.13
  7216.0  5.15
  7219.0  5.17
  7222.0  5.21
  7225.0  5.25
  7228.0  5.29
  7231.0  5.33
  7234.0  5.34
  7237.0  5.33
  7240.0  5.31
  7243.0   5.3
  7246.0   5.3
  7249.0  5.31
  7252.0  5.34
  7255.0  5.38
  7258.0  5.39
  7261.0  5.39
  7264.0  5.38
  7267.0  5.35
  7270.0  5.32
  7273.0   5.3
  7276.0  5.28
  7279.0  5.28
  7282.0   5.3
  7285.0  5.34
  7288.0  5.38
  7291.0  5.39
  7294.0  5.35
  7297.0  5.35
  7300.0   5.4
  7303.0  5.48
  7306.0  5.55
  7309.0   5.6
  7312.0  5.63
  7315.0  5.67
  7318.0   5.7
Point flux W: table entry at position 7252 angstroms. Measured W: 5.34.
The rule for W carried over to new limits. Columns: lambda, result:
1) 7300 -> 5.4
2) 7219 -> 5.17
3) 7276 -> 5.28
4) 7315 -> 5.67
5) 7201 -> 5.1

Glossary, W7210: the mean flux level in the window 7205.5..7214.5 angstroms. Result 5.11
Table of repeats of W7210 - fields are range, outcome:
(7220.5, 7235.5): 5.28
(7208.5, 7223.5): 5.15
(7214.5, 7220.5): 5.16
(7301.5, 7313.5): 5.57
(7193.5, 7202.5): 5.12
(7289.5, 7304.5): 5.39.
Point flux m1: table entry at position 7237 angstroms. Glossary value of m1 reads 5.33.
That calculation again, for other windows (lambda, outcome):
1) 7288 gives 5.38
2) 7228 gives 5.29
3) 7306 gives 5.55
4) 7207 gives 5.09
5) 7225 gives 5.25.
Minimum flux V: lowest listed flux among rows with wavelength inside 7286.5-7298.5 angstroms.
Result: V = 5.35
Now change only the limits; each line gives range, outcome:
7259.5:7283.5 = 5.28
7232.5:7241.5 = 5.31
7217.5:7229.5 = 5.17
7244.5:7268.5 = 5.3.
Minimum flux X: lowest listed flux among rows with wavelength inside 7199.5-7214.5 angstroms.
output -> 5.09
